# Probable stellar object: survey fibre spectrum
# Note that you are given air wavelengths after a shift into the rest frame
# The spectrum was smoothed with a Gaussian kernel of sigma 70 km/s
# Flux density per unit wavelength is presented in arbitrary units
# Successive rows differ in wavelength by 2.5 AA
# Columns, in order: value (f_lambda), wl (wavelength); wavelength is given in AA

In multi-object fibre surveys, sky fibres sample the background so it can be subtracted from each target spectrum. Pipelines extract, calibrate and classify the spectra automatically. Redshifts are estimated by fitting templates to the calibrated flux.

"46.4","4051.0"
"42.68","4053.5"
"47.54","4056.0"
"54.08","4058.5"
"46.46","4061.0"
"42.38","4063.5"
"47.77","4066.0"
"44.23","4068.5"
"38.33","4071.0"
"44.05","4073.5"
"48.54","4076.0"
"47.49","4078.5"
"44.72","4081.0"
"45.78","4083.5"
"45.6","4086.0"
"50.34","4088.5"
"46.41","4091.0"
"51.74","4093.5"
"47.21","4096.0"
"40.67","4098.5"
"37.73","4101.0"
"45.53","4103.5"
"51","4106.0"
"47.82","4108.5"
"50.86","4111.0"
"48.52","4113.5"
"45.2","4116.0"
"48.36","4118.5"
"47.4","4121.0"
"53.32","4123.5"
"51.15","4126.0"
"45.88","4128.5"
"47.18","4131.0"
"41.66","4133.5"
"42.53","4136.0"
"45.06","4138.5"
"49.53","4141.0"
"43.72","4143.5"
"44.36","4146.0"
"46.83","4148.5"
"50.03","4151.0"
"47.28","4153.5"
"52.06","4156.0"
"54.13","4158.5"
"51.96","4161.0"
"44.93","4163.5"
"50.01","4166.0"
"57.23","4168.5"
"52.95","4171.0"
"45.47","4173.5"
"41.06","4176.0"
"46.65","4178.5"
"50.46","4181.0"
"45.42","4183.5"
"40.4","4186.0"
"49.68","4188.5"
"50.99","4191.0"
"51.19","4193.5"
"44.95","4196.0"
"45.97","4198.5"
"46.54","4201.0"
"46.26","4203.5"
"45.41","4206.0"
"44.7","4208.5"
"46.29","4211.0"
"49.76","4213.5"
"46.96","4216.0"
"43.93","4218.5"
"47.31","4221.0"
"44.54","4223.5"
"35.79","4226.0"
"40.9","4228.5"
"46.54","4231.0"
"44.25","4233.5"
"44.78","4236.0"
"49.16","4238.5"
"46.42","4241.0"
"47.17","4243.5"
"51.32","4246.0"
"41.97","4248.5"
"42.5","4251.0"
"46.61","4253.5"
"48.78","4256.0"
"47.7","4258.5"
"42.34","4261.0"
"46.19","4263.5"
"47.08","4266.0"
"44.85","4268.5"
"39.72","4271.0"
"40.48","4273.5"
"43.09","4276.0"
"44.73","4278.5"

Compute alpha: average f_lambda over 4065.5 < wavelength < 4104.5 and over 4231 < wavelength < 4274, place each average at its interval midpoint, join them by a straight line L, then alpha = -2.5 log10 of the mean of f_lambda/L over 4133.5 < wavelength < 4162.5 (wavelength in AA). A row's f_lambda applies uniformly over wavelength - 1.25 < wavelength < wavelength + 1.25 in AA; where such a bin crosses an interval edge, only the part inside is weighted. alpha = -0.05 mag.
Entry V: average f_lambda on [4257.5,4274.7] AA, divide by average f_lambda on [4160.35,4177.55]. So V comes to 0.90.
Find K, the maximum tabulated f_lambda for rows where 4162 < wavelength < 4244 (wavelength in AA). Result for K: 57.23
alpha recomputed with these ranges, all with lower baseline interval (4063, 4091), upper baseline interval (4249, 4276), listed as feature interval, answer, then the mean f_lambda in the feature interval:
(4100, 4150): -0.04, 46.7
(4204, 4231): 0.00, 44.7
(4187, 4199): -0.09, 48.5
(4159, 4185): -0.09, 48.7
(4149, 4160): -0.13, 50.6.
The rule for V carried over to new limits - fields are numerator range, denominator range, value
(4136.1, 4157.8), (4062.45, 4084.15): 1.06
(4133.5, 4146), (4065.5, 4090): 0.98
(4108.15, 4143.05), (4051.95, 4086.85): 1.04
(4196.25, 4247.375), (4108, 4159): 0.96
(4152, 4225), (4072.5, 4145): 1.02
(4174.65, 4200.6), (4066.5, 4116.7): 1.01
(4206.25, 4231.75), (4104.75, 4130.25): 0.91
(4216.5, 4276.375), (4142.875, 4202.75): 0.93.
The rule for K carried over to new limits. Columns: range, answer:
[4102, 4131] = 53.32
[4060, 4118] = 51.74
